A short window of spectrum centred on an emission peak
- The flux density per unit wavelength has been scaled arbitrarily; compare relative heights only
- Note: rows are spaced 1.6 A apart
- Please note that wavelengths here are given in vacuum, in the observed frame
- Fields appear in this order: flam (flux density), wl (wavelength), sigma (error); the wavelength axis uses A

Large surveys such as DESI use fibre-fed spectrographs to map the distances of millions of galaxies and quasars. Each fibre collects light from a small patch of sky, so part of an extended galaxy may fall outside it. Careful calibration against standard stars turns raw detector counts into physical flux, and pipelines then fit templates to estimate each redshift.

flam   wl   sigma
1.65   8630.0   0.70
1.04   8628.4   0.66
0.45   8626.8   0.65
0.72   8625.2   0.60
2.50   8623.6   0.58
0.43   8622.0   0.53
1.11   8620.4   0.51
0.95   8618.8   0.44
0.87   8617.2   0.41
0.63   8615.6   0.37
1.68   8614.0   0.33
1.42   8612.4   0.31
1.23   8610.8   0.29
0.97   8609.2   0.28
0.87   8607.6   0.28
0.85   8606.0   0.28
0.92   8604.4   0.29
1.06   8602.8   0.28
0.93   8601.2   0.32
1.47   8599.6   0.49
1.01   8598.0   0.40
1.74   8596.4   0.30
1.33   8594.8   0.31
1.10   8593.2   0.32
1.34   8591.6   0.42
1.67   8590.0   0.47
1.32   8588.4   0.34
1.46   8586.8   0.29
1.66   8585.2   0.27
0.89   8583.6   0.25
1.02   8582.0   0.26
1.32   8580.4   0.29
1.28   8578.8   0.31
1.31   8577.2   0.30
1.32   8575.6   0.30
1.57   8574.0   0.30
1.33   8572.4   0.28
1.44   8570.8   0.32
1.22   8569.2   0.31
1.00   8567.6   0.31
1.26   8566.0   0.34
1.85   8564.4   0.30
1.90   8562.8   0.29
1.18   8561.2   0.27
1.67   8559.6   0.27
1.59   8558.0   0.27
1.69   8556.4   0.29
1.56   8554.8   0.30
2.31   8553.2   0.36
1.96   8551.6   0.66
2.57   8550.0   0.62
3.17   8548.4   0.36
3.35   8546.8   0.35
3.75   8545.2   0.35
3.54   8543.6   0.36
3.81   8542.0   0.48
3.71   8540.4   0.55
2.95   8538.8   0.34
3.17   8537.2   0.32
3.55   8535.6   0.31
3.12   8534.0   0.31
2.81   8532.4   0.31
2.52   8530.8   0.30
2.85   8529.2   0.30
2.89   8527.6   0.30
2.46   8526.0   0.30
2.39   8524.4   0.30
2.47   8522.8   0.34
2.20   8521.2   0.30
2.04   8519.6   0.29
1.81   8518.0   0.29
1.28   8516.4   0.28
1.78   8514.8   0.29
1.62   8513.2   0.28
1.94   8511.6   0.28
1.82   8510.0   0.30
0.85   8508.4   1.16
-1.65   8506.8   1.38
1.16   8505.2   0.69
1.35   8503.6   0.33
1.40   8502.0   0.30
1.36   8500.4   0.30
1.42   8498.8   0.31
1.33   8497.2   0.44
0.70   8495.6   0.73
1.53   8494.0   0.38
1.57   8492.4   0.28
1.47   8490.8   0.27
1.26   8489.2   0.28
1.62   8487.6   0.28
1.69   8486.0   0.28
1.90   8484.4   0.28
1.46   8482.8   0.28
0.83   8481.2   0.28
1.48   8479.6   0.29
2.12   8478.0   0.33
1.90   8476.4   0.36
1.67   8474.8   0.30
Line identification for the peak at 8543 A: [O III]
